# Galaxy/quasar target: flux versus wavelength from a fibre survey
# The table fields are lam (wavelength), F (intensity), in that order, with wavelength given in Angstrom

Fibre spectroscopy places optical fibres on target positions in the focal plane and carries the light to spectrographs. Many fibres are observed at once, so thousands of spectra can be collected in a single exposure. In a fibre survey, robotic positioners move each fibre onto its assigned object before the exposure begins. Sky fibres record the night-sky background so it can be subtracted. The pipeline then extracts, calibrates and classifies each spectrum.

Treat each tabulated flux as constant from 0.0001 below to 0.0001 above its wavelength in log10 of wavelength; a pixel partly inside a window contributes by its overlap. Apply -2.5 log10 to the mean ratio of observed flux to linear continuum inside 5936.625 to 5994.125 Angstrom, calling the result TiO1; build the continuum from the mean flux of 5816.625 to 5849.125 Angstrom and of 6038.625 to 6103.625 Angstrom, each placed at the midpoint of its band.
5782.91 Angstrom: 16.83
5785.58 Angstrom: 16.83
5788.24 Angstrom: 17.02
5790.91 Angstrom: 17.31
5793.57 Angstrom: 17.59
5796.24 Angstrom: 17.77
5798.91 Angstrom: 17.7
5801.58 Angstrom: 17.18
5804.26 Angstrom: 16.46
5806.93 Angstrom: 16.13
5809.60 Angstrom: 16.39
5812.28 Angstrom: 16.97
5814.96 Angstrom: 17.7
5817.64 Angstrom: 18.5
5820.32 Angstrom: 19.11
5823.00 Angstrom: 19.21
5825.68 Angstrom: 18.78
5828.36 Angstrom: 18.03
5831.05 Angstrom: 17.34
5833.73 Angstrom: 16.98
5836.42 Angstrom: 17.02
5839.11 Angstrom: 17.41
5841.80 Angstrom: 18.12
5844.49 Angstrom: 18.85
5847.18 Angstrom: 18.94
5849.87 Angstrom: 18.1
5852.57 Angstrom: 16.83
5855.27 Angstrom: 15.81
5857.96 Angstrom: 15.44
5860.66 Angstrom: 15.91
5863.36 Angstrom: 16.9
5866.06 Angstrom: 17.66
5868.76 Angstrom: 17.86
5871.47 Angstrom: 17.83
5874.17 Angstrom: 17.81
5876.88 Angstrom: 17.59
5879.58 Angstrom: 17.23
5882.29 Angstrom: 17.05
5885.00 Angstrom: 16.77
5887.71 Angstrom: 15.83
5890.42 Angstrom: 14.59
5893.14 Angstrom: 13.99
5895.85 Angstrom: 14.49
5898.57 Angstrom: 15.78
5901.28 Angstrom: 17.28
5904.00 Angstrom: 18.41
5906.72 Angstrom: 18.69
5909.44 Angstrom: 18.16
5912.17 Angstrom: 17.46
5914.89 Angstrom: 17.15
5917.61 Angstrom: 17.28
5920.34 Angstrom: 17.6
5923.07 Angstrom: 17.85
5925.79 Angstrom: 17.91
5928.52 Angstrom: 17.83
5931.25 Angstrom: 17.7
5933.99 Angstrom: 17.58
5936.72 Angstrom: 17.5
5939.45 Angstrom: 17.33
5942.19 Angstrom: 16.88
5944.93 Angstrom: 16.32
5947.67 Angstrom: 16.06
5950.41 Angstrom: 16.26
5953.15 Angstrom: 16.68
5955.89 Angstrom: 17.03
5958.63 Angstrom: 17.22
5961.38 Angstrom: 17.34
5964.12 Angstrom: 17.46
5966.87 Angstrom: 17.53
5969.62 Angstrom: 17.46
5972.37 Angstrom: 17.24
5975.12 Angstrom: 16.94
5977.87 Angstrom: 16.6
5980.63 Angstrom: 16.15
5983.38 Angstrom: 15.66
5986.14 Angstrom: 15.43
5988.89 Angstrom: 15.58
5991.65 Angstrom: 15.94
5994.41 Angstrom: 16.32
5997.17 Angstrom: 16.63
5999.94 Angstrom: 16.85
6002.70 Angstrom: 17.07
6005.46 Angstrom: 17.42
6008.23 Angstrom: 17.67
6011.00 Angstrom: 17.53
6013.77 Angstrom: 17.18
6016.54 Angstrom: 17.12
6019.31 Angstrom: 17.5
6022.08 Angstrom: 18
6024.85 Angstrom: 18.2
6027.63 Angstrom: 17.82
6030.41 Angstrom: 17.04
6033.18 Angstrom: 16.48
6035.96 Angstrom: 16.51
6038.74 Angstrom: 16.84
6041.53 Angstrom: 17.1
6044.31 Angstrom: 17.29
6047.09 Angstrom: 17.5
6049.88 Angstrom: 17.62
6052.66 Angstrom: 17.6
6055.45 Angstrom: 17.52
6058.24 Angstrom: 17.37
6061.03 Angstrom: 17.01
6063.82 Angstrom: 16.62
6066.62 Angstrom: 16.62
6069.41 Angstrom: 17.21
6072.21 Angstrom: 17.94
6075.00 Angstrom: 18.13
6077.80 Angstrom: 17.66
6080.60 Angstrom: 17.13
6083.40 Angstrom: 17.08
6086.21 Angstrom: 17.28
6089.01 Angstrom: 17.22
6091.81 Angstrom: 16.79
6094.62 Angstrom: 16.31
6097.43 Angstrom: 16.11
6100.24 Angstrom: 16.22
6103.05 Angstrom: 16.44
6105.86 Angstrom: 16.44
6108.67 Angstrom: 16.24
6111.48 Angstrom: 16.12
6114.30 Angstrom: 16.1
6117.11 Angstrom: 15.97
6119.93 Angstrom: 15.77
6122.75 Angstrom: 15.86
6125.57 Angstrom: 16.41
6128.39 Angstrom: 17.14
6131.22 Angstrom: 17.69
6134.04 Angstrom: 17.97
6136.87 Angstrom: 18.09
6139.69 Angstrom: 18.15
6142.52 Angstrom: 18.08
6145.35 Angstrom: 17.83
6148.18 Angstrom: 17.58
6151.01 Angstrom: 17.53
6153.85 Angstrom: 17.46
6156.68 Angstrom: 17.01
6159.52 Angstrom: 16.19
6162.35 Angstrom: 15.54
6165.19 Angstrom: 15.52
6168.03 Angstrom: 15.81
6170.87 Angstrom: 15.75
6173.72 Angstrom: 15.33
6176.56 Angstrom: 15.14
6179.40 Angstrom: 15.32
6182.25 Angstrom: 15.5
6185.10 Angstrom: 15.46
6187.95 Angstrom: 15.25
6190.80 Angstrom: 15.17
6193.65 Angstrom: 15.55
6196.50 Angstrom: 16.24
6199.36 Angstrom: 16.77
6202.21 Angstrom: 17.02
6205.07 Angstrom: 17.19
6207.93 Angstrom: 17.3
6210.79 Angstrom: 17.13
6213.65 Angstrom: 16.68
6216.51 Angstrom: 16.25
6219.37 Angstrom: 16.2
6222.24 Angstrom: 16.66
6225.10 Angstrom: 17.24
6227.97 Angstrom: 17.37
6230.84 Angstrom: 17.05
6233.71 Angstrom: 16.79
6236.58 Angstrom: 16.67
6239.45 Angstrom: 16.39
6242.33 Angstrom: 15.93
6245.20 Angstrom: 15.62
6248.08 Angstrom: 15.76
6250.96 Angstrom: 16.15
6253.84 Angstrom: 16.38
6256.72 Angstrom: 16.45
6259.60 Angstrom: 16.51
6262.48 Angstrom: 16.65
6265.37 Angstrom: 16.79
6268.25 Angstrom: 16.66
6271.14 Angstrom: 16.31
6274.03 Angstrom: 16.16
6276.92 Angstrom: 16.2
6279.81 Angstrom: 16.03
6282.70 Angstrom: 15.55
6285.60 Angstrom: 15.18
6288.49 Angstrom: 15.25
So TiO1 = 0.06 mag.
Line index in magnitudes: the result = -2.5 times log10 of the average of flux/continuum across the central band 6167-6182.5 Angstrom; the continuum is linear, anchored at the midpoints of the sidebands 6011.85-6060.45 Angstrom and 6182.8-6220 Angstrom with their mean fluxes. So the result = 0.07 mag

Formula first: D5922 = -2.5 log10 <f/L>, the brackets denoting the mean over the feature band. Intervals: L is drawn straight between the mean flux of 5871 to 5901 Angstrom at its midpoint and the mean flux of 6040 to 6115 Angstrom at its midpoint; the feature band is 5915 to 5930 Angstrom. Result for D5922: -0.080 mag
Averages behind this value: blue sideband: 16.3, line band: 17.7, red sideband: 17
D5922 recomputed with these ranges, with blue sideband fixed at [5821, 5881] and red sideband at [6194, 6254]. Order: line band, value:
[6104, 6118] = 0.04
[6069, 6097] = -0.02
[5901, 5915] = -0.03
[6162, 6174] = 0.08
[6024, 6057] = -0.01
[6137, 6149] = -0.07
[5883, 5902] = 0.13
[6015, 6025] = -0.03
